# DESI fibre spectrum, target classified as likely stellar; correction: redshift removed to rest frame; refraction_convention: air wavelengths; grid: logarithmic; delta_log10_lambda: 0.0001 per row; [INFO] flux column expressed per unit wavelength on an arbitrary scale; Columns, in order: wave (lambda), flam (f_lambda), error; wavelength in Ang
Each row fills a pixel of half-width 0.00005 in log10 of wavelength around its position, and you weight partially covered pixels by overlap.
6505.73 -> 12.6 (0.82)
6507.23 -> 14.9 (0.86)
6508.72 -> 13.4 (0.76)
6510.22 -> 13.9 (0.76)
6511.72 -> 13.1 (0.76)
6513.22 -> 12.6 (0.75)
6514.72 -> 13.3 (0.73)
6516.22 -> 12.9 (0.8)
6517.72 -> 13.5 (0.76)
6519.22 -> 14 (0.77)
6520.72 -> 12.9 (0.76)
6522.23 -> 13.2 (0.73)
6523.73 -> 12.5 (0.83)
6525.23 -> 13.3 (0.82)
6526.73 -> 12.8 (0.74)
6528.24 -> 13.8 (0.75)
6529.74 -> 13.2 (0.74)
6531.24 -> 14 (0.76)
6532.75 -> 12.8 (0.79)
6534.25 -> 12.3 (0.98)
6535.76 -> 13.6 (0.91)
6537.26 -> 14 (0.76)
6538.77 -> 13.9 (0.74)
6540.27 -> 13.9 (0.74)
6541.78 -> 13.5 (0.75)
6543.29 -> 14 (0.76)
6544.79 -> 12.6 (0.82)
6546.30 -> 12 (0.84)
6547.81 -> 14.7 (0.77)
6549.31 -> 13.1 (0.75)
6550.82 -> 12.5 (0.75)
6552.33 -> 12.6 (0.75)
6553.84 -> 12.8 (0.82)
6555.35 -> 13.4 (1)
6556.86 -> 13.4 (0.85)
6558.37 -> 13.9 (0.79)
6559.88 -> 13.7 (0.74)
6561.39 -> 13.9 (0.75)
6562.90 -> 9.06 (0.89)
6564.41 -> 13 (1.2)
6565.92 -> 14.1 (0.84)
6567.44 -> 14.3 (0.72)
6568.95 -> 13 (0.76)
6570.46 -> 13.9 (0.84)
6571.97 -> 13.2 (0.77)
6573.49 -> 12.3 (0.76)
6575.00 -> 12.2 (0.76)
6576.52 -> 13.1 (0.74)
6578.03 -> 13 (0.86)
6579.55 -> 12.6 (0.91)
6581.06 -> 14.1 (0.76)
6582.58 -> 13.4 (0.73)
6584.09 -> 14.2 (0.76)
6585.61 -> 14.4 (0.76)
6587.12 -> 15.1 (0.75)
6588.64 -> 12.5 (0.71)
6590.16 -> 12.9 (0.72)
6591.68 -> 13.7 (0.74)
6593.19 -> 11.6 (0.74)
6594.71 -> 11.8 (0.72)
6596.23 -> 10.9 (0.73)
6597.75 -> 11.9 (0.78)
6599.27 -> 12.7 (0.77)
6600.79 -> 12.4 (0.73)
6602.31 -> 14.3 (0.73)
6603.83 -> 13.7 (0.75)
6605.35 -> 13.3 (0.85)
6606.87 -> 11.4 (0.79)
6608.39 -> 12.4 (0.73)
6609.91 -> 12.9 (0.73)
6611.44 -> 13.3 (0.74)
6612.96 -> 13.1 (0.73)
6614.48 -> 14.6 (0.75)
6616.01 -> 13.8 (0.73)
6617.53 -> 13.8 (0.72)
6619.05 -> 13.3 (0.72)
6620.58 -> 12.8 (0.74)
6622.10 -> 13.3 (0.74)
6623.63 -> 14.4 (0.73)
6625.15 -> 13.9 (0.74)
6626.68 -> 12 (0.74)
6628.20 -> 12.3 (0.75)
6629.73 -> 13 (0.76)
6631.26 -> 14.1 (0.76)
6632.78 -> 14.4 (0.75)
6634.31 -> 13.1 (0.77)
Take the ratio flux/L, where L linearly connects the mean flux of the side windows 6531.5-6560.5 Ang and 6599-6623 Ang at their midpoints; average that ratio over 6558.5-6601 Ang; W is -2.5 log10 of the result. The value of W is 0.023 mag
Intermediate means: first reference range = 13.3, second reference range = 13.2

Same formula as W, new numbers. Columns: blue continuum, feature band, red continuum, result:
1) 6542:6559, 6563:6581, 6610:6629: 0.02 mag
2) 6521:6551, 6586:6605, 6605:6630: 0.03 mag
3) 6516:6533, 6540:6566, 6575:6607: 0.01 mag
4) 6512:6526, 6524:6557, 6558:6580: -0.02 mag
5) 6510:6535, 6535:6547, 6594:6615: -0.03 mag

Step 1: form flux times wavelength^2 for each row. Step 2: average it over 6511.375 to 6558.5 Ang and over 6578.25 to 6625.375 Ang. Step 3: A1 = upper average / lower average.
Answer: 1.01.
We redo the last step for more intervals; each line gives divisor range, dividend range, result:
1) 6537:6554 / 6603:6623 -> 1.01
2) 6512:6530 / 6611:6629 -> 1.05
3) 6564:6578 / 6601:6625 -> 1.02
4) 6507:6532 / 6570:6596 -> 1.00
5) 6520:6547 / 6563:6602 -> 1.00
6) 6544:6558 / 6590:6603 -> 0.97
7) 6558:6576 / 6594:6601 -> 0.92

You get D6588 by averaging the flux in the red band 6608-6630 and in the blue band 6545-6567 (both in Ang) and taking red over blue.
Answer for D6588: 1.0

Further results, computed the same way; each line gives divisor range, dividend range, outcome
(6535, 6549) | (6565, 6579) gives 0.97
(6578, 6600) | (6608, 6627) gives 1.03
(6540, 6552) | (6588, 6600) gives 0.93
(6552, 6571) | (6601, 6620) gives 1.01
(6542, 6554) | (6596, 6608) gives 0.97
